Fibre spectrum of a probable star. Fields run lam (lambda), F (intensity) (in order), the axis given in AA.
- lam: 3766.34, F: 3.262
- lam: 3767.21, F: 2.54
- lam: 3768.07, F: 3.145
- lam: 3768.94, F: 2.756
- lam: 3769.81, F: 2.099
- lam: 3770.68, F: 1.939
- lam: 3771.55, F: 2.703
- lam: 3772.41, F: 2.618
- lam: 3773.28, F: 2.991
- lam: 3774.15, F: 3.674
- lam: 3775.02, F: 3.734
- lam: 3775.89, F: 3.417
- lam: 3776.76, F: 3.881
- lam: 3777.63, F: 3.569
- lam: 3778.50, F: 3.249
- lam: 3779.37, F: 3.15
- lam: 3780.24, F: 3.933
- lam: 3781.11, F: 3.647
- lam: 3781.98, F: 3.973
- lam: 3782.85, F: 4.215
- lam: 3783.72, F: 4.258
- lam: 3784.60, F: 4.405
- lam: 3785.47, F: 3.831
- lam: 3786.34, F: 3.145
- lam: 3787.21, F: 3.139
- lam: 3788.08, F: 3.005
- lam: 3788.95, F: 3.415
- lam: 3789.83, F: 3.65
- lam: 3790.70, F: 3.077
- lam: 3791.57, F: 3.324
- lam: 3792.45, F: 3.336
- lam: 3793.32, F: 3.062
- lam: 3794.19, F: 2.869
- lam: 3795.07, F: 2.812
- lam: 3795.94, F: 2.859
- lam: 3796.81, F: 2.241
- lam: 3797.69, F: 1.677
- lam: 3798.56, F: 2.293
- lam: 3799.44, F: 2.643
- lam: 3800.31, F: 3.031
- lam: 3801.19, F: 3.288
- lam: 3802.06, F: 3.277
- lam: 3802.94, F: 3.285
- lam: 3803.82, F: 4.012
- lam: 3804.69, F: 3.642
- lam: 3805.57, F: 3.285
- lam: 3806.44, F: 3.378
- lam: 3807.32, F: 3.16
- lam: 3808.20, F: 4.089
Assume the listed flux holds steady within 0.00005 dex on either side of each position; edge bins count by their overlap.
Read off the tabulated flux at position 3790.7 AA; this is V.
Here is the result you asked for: 3.077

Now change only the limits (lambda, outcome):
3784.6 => 4.405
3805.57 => 3.285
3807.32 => 3.16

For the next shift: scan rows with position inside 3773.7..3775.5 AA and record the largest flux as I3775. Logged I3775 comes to 3.734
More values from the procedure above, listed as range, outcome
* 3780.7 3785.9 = 4.405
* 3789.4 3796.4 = 3.65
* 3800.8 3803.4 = 3.288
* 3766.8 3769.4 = 3.145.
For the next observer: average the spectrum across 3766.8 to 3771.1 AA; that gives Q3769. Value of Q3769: 2.5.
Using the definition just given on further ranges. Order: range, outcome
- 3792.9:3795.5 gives 2.91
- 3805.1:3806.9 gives 3.33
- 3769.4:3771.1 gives 2.02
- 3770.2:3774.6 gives 2.78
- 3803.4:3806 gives 3.65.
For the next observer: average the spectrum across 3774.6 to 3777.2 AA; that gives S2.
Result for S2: 3.67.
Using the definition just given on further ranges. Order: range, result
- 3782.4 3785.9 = 4.17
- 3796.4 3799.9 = 2.22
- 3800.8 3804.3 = 3.47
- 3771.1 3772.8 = 2.67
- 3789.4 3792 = 3.36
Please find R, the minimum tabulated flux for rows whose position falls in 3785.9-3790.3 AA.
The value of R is 3.005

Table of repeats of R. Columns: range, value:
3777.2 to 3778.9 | 3.249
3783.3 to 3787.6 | 3.139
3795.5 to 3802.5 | 1.677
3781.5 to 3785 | 3.973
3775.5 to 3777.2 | 3.417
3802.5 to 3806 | 3.285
